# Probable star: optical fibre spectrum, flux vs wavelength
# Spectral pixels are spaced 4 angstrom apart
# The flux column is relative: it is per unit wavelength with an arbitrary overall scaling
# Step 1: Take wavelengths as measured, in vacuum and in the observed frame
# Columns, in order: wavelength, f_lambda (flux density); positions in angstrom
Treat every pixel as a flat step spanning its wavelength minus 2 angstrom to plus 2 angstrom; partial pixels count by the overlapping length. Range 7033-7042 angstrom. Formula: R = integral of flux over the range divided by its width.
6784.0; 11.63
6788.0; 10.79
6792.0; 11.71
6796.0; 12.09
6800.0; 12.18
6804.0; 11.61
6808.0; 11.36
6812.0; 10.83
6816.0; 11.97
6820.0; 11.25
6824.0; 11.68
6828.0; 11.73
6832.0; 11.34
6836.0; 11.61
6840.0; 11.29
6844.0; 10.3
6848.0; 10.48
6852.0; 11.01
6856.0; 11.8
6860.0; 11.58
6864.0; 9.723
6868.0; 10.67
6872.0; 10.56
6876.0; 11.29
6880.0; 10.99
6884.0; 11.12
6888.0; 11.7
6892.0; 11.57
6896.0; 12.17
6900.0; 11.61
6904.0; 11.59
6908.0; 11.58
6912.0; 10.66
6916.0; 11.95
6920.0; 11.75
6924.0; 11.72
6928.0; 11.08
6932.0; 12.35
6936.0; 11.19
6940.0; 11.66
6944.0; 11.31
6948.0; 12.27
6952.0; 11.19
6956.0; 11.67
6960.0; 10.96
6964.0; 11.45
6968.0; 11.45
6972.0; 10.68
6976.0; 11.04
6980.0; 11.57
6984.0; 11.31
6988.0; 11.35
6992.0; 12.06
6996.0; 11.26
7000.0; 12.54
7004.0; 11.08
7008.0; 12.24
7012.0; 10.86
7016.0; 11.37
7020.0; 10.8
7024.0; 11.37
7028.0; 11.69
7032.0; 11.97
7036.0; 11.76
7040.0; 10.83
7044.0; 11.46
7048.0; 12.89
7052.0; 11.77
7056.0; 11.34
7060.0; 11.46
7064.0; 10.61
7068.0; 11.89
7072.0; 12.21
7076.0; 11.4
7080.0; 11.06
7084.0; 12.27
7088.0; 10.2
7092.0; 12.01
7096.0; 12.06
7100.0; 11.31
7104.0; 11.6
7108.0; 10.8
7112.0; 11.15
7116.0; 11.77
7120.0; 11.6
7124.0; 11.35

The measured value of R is 11.4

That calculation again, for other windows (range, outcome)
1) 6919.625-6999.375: 11.5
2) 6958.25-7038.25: 11.4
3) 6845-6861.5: 11.2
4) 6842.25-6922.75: 11.2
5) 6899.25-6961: 11.5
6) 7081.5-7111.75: 11.4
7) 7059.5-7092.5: 11.4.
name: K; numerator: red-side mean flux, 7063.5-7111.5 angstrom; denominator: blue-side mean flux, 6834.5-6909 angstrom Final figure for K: 1.03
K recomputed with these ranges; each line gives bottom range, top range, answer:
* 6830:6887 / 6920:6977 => 1.04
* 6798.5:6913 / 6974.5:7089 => 1.02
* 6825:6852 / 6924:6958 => 1.04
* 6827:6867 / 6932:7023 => 1.03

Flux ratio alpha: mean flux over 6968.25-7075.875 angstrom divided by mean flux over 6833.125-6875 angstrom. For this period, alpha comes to 1.05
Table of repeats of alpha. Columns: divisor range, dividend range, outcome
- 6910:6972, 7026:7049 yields 1.02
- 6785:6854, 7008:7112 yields 1.01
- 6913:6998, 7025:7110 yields 1.01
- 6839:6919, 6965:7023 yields 1.02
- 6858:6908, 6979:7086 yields 1.03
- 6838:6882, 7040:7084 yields 1.07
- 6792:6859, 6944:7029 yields 1.00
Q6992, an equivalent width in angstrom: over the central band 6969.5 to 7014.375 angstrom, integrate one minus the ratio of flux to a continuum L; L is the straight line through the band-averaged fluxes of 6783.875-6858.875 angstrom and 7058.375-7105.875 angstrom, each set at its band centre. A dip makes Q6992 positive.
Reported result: 0.1 angstrom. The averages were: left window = 11.4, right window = 11.5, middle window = 11.5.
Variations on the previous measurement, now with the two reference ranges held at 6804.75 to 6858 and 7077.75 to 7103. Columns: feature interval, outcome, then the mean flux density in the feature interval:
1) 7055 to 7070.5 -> 0.2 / 11.4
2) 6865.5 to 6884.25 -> 0.7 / 10.9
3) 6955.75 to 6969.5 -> 0.1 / 11.3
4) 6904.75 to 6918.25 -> -0.1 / 11.4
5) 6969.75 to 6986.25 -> 0.4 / 11.2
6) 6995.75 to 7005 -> -0.3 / 11.8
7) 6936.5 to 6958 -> -0.4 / 11.6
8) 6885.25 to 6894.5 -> -0.2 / 11.6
